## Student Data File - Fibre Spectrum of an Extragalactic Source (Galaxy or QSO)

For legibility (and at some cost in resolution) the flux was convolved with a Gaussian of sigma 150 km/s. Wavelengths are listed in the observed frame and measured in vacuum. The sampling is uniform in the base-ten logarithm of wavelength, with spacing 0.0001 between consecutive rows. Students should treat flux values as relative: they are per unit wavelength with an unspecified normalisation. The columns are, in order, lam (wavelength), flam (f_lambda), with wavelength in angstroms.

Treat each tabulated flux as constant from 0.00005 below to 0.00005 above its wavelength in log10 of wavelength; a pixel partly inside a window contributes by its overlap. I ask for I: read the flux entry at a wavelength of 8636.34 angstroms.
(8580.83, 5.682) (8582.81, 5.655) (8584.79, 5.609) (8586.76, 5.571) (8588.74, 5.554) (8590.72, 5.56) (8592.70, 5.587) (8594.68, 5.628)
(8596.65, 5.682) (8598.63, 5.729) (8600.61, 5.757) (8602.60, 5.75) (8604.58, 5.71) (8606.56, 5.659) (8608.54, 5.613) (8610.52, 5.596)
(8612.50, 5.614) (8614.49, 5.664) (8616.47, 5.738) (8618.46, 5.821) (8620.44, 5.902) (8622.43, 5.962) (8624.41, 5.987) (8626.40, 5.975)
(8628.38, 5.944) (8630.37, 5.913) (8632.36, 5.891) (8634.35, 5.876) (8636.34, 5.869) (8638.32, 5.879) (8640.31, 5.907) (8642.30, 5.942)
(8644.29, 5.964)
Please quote 5.869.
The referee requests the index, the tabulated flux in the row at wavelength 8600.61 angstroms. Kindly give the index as 5.757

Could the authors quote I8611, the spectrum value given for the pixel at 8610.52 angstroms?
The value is 5.596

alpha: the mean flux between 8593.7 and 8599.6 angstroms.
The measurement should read 5.69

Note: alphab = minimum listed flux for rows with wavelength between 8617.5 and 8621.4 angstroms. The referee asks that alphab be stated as 5.821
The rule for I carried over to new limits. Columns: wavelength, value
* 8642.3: 5.942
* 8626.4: 5.975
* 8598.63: 5.729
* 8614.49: 5.664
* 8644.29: 5.964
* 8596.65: 5.682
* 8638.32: 5.879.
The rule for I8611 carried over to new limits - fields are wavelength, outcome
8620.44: 5.902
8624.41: 5.987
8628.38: 5.944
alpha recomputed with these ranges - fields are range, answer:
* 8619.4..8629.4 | 5.96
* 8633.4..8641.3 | 5.89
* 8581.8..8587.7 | 5.61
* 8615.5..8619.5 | 5.78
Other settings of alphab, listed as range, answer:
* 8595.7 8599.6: 5.682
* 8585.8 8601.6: 5.554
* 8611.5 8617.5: 5.614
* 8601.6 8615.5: 5.596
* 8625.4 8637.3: 5.869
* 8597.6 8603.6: 5.729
